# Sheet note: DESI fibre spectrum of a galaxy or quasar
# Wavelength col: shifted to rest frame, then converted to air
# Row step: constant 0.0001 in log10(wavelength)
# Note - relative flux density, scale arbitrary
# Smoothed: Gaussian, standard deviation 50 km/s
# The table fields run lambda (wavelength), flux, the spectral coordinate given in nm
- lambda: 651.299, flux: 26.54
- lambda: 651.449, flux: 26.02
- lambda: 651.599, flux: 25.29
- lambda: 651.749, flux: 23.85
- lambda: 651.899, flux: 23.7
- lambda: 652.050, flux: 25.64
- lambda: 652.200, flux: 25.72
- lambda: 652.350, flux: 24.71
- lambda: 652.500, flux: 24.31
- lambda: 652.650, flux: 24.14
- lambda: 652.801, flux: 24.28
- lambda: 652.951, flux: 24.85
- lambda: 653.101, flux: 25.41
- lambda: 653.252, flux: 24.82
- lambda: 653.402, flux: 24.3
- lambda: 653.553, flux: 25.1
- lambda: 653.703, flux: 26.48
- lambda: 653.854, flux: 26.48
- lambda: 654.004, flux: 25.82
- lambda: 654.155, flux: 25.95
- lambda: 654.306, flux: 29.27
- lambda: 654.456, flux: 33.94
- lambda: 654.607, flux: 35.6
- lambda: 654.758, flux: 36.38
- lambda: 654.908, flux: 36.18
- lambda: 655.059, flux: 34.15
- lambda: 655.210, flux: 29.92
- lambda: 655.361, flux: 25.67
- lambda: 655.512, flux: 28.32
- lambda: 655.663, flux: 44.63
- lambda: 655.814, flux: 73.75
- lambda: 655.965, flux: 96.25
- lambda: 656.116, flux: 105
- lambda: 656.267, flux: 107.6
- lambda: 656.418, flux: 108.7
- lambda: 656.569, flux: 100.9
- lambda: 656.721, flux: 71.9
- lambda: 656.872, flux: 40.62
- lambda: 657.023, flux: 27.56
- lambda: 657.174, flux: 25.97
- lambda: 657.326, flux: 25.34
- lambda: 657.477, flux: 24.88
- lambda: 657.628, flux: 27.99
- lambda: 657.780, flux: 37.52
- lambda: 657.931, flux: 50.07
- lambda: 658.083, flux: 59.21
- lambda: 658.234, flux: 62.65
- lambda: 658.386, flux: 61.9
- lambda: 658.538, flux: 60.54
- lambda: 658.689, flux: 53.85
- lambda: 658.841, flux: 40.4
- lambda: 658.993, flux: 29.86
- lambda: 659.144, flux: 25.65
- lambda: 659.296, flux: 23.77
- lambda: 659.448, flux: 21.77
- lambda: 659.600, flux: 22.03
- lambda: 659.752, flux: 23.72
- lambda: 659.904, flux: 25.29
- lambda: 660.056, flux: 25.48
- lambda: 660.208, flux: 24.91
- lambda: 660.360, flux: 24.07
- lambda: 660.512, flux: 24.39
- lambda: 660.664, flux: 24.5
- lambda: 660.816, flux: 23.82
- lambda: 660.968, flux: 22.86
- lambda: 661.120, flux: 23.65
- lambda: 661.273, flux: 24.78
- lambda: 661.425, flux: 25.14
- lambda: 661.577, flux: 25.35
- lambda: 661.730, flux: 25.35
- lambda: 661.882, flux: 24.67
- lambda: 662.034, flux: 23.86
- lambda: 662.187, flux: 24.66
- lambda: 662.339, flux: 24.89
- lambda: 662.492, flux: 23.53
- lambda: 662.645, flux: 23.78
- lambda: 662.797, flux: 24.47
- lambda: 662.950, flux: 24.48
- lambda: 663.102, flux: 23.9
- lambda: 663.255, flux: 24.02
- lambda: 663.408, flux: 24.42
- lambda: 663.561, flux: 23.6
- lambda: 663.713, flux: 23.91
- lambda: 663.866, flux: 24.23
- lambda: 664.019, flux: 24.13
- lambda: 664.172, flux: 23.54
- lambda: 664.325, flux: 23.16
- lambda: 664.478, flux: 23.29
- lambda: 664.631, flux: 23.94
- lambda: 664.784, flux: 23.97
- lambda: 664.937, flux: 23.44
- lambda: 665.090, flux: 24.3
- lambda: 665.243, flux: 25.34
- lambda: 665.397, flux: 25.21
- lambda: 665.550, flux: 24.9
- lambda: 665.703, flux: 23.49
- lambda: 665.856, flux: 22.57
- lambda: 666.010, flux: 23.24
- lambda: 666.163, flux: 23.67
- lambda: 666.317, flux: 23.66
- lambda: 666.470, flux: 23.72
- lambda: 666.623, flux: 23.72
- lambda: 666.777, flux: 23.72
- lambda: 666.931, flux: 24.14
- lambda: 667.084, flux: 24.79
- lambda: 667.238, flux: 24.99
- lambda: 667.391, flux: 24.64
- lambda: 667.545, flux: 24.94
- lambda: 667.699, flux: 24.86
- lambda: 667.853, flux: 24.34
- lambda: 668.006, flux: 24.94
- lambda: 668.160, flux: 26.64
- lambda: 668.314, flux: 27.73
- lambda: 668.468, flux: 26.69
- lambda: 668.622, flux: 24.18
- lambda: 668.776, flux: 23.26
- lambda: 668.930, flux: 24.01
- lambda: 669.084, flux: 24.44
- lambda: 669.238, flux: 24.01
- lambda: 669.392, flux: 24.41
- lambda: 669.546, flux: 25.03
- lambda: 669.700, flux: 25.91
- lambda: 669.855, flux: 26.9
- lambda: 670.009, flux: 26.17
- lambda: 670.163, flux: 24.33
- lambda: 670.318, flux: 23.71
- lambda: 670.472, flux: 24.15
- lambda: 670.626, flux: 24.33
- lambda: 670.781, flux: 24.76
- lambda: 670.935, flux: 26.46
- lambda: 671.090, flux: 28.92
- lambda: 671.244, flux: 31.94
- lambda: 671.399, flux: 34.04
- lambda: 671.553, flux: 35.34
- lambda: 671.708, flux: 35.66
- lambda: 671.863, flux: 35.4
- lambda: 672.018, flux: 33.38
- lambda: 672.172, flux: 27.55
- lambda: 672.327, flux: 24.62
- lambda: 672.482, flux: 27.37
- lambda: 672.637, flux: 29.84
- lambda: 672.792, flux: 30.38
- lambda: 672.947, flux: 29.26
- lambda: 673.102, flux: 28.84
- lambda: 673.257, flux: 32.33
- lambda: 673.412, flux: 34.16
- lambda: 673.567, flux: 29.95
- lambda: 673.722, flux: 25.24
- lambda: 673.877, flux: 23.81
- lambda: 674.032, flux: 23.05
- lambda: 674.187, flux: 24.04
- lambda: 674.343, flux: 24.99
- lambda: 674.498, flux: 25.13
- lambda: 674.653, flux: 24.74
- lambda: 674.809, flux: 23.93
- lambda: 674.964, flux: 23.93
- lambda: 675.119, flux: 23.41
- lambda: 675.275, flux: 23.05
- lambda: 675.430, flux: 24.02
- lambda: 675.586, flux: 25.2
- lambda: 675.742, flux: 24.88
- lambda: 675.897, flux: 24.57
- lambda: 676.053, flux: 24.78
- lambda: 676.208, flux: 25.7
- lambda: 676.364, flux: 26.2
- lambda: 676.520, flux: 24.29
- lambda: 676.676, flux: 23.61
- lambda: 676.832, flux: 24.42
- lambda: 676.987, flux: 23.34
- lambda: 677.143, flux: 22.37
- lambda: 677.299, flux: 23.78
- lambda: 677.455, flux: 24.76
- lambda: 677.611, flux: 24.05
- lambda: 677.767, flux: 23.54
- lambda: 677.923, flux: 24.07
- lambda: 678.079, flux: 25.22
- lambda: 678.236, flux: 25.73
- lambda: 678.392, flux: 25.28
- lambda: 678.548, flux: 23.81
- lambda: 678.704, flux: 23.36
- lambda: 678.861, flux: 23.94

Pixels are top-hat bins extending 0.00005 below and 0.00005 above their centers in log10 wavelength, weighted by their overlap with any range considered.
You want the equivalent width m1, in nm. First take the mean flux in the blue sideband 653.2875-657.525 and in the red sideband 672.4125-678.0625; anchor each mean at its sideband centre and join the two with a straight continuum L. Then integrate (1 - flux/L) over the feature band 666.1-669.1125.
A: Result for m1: 0.79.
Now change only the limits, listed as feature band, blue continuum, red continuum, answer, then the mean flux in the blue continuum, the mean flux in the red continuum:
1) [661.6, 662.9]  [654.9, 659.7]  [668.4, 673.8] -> 0.540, 49.6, 27.9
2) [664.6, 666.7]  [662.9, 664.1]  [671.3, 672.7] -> 0.162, 24.1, 31.5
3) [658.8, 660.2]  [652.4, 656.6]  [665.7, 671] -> 0.403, 43.2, 24.7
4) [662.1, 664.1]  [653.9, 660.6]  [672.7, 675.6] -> 0.713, 43.5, 26.3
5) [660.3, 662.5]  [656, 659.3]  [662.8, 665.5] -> 0.735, 54.4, 24.1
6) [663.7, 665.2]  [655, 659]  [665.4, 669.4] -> 0.414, 54.4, 24.5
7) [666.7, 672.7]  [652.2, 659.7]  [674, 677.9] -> 0.556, 41.6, 24.2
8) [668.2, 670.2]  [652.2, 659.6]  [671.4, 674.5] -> 0.425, 41.8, 29.2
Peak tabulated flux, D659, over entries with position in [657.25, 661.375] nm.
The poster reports 62.65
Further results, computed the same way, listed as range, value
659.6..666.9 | 25.48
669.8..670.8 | 26.9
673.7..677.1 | 26.2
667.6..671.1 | 28.92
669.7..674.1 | 35.66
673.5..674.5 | 29.95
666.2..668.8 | 27.73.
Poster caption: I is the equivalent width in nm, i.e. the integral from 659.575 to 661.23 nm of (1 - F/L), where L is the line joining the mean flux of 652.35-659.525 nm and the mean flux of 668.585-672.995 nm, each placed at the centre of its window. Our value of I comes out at 0.602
